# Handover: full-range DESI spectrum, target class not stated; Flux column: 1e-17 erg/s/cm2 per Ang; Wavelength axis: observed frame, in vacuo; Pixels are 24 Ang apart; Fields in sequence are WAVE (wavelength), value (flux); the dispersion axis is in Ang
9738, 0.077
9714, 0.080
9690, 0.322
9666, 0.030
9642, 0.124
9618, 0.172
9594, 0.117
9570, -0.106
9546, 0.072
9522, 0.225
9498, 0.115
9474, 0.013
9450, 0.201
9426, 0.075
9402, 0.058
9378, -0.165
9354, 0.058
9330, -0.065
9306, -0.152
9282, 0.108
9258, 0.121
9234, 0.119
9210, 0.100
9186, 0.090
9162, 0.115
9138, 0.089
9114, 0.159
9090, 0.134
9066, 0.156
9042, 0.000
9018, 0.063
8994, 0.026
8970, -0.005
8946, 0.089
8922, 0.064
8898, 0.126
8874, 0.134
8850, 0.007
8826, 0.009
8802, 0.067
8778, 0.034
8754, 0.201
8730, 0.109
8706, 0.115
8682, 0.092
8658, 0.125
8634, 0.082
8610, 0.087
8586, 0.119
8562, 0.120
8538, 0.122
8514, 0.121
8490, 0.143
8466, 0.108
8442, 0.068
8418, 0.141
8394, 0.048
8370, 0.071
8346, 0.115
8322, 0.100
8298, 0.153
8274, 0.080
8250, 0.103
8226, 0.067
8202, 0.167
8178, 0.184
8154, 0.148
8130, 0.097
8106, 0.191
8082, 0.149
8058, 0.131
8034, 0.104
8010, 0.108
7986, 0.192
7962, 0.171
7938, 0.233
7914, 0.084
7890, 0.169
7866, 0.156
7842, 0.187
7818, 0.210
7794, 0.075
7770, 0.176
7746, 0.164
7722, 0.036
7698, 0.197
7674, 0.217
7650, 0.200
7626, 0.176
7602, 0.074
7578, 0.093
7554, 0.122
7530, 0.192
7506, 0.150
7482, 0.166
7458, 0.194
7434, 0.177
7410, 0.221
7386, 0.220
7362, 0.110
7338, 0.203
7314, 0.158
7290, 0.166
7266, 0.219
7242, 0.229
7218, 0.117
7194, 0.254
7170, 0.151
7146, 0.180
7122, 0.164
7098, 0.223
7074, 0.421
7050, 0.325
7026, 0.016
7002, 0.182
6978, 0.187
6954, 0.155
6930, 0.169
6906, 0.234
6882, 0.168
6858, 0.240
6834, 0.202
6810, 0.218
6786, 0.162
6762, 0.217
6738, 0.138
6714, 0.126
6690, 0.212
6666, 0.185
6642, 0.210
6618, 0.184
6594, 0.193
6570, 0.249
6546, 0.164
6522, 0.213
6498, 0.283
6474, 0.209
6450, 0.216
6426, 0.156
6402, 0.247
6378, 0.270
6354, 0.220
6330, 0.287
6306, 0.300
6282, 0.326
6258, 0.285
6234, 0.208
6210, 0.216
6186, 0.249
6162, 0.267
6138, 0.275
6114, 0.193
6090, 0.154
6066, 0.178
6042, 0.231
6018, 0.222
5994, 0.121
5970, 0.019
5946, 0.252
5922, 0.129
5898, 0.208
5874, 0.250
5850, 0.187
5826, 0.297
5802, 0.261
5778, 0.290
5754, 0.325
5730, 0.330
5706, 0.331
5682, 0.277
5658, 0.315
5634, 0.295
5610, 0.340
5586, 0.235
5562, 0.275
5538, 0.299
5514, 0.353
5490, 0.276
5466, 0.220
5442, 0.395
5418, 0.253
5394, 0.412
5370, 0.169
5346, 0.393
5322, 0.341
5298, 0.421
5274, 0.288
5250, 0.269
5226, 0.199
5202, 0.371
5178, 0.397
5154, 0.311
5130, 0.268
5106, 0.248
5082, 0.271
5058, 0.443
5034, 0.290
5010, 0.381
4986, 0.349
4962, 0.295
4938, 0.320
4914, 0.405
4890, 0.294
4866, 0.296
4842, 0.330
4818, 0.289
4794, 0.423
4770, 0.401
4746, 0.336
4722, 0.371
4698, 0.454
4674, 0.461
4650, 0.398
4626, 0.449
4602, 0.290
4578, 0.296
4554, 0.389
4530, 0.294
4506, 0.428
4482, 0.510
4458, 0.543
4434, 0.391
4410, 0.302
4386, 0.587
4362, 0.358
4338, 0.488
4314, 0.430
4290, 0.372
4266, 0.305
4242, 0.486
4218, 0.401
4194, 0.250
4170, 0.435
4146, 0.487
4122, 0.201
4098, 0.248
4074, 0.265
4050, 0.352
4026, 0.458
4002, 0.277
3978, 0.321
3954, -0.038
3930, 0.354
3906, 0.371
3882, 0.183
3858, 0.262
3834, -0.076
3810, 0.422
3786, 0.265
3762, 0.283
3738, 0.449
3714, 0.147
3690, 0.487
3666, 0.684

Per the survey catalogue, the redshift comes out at 0.077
